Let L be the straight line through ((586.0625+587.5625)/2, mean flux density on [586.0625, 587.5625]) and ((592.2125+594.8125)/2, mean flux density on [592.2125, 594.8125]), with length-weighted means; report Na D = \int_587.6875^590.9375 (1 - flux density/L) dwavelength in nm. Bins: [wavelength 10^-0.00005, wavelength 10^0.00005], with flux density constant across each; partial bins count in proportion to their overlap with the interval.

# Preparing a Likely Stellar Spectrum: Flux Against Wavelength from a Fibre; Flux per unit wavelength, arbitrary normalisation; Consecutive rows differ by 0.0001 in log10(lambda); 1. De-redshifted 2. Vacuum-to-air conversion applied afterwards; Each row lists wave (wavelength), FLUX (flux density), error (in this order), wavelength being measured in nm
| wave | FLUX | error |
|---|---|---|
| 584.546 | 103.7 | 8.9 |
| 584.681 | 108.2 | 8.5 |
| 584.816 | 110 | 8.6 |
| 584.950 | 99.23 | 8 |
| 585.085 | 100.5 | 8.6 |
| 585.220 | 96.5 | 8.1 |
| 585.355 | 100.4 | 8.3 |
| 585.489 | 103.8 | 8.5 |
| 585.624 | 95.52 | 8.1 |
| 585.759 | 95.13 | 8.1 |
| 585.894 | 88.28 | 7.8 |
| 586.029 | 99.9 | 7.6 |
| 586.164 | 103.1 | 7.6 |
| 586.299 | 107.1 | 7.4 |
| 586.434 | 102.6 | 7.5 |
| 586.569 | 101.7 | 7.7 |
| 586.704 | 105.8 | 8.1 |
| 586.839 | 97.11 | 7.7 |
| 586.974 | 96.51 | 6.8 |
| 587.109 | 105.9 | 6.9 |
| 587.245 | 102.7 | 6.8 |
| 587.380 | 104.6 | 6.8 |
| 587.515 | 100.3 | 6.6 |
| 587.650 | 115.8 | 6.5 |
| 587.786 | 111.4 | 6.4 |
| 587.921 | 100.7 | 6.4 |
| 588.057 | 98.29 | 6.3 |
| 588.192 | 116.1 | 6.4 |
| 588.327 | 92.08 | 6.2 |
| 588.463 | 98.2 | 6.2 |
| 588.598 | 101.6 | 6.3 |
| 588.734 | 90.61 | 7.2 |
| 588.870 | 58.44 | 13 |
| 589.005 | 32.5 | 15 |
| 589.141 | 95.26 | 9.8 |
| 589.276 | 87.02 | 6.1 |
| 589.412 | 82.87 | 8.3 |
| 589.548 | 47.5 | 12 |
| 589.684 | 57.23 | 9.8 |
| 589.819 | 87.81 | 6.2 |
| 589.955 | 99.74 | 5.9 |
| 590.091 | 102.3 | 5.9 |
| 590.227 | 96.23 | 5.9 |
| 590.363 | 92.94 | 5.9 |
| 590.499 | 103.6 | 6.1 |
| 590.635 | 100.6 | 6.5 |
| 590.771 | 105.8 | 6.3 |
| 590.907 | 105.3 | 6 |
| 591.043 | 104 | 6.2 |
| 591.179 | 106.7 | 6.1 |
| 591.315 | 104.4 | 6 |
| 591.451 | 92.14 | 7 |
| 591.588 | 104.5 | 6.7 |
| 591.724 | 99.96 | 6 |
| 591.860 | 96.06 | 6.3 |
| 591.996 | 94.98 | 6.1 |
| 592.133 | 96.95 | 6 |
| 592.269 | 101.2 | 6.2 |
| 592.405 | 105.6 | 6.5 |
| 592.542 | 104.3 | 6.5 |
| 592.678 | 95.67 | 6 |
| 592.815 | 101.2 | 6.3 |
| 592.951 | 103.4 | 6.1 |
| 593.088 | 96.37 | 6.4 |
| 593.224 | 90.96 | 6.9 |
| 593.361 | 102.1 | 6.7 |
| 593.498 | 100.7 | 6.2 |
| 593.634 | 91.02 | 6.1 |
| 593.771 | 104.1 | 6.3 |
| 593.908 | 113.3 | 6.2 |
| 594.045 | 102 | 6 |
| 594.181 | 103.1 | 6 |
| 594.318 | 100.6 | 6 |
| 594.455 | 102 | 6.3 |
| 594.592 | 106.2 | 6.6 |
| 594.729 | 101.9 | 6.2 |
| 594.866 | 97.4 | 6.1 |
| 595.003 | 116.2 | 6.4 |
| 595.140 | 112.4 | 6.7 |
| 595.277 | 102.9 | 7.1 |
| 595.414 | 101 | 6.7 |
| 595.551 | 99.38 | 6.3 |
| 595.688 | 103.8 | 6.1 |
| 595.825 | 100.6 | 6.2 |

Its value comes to 0.38 nm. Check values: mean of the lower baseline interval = 102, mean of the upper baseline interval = 101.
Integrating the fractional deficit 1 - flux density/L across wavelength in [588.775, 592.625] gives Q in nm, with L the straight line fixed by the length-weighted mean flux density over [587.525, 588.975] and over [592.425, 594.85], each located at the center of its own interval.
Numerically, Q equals 0.28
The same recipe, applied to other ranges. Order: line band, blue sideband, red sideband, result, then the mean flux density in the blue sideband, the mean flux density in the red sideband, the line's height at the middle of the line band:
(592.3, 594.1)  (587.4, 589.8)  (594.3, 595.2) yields 0.00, 87.8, 105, 101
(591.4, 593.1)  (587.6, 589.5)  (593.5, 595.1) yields -0.01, 90.8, 103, 99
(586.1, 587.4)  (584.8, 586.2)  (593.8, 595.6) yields -0.04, 98.8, 105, 99.6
